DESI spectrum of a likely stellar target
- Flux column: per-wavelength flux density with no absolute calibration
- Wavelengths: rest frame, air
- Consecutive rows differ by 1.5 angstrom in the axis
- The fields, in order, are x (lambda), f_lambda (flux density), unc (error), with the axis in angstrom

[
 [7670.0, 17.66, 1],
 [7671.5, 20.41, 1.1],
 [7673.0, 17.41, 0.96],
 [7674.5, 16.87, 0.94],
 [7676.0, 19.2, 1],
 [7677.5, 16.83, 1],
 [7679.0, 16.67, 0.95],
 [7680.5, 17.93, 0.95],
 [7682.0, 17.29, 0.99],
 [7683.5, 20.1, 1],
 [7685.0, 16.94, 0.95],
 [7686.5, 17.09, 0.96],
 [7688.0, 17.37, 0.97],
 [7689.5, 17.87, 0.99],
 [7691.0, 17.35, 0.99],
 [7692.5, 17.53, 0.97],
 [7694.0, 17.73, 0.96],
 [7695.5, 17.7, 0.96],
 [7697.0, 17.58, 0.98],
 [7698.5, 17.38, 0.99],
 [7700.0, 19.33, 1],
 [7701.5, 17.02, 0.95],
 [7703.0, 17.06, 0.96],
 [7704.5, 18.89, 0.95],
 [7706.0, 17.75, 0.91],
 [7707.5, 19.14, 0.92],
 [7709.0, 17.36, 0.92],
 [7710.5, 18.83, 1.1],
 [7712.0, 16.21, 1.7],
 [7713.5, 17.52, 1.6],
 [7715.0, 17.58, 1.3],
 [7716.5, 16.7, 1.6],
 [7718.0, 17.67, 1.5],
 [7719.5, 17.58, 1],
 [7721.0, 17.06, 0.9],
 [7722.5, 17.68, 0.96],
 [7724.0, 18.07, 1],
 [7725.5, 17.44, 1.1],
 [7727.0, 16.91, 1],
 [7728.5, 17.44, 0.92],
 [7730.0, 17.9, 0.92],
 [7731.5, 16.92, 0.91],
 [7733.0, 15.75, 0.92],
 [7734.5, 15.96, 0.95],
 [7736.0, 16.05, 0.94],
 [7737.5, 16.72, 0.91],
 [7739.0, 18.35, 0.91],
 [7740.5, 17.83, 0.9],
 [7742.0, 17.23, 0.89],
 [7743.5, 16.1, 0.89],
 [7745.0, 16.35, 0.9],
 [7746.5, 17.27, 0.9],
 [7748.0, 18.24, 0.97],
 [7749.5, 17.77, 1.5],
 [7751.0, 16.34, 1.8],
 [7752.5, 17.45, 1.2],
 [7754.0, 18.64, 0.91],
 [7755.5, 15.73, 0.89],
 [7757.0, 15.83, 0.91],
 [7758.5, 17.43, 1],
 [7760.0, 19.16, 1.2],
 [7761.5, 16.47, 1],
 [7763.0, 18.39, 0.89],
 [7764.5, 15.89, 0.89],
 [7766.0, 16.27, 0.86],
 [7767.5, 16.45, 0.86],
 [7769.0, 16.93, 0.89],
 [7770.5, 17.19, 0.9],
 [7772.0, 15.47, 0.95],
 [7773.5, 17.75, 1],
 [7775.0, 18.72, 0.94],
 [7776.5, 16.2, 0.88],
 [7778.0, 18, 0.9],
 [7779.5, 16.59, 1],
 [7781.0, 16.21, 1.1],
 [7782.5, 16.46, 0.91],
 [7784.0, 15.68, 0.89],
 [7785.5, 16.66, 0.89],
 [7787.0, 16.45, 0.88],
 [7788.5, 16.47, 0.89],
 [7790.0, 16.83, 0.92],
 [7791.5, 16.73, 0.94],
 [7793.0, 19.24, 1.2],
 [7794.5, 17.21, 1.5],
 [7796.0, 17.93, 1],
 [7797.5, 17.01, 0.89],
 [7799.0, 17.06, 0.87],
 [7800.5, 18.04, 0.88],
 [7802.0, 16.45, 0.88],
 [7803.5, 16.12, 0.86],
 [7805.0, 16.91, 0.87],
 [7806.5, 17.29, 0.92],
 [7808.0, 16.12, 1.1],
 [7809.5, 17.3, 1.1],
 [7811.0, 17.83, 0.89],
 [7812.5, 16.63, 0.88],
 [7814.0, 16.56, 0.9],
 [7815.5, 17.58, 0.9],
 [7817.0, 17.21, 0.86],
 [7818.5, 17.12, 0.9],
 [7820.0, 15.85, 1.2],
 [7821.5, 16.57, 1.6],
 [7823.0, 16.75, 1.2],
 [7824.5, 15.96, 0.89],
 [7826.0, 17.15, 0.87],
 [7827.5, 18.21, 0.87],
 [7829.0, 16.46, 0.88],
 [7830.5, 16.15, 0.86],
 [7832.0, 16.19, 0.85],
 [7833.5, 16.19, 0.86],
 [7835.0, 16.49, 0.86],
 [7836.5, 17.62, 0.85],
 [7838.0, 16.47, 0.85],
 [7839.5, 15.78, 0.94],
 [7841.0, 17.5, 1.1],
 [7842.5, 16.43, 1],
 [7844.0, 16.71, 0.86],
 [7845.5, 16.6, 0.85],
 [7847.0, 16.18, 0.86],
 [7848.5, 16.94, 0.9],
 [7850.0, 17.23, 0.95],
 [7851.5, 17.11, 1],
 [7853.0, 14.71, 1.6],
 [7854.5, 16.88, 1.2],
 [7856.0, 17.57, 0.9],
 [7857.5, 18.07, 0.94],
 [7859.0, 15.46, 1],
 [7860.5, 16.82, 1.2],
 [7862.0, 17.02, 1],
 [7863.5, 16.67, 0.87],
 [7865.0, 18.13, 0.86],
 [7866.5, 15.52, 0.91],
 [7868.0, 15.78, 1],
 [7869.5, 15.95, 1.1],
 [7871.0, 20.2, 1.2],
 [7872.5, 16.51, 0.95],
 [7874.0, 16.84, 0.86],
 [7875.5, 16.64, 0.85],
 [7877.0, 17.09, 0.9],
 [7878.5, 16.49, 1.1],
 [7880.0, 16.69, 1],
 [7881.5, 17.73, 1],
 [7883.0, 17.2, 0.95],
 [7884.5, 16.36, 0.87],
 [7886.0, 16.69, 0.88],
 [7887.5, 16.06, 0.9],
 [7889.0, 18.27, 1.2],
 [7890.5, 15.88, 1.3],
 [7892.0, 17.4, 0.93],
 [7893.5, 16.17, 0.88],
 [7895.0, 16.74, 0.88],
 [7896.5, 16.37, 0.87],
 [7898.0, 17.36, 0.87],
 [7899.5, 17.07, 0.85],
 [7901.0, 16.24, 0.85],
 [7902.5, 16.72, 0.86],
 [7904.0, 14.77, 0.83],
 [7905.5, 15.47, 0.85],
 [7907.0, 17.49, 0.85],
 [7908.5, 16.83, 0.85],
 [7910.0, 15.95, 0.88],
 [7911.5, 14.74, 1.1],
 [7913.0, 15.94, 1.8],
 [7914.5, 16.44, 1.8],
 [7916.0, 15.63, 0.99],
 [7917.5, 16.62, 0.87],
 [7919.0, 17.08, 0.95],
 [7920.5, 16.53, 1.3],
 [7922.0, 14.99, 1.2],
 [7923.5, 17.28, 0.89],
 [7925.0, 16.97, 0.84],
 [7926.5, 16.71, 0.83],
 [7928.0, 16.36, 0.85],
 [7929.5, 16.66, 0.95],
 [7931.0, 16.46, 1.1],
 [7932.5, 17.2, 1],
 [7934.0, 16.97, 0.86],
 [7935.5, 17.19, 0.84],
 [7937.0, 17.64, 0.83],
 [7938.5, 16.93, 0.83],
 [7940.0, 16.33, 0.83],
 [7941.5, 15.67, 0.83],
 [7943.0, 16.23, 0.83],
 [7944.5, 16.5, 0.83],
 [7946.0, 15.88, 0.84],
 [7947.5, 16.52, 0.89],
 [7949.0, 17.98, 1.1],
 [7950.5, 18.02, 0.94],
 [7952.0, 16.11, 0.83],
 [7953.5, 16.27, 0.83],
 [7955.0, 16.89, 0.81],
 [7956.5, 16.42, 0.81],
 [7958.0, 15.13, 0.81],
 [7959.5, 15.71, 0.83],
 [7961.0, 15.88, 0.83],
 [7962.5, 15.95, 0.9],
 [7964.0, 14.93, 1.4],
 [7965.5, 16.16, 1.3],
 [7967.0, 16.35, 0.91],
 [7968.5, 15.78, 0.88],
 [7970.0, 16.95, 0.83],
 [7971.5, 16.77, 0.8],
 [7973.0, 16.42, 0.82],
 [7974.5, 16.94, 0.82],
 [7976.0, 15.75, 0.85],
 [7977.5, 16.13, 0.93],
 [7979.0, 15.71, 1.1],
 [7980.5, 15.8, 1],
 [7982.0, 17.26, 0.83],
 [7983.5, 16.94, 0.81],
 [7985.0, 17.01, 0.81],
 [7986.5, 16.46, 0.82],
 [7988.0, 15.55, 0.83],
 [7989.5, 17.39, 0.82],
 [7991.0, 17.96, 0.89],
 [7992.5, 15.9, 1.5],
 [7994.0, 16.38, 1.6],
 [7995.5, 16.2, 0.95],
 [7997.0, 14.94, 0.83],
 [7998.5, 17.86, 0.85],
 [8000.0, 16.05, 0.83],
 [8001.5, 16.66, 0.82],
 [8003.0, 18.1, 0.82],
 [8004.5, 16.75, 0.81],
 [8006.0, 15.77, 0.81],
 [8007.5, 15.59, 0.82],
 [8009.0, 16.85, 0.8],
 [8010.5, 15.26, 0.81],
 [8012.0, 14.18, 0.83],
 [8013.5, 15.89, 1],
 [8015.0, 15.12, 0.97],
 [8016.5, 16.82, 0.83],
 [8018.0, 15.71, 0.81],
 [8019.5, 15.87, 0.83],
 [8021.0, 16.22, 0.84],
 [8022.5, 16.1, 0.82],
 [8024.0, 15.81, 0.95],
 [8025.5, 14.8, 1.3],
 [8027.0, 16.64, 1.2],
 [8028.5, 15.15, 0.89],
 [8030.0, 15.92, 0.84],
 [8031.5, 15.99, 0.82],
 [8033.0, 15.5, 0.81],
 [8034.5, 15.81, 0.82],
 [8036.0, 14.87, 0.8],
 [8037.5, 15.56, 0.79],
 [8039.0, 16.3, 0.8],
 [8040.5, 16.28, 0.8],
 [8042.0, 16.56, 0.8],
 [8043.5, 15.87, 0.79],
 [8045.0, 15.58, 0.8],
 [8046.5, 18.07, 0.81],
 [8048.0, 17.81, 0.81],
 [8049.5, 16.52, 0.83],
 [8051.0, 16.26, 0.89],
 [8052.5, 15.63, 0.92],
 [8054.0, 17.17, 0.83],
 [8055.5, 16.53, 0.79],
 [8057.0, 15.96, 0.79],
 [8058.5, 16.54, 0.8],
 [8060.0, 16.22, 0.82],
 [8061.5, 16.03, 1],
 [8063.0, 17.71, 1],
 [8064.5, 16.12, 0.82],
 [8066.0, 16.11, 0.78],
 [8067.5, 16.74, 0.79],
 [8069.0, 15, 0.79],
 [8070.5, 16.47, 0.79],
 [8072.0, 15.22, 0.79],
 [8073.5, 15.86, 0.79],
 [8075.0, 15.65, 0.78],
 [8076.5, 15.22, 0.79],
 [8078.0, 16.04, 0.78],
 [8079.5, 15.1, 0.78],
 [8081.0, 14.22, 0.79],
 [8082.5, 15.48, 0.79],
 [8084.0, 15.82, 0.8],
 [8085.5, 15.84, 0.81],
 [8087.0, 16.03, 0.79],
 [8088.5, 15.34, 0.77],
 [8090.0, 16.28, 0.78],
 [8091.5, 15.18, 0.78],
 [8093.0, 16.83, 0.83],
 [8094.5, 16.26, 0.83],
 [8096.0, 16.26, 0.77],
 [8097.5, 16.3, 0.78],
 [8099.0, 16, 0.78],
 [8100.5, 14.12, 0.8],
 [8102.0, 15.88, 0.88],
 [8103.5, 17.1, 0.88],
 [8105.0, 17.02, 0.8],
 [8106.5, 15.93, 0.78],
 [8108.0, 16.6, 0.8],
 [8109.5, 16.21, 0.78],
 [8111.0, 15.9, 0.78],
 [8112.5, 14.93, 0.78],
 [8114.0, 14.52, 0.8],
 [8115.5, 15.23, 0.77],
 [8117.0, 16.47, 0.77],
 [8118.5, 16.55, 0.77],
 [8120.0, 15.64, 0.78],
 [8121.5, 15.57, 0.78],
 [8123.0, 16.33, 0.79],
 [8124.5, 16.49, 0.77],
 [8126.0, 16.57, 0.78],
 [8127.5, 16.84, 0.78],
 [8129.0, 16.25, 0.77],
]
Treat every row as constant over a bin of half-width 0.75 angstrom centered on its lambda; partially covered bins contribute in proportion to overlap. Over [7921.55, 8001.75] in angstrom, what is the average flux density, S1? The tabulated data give 16.5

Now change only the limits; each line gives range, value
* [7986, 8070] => 16.2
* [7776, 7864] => 16.8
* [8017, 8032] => 15.8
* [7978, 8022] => 16.3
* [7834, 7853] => 16.7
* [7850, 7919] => 16.6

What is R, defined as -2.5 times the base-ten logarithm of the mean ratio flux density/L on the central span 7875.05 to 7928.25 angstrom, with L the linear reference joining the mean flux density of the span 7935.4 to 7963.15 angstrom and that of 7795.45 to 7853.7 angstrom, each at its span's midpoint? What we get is 0.00 mag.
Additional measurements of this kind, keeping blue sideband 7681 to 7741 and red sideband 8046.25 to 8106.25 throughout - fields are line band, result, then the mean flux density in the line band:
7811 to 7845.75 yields 0.021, 16.7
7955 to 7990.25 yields 0.016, 16.2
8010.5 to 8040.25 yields 0.040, 15.7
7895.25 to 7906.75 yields 0.027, 16.4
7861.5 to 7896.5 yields 0.000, 16.9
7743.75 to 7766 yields 0.012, 17.2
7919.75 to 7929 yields 0.013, 16.5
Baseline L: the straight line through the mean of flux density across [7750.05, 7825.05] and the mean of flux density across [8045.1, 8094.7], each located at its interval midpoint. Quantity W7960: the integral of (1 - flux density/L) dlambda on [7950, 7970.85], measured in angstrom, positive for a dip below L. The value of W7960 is 0.3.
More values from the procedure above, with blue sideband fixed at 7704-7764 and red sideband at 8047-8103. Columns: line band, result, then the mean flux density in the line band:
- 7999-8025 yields 0.32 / 16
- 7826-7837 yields 0.12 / 16.8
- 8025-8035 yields 0.29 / 15.7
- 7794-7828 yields 0.10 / 17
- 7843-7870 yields 0.35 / 16.6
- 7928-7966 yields 0.09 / 16.5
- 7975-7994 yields -0.15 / 16.5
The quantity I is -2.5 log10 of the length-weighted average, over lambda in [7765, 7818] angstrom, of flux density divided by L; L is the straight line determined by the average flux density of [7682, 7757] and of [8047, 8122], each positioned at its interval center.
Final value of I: 0.01 mag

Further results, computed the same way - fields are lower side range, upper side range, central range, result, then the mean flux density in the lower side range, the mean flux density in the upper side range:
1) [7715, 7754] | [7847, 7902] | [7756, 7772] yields 0.01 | 17.2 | 16.8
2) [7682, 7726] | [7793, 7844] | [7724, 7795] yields 0.02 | 17.7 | 16.9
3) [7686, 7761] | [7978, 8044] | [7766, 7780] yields 0.01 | 17.4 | 16.1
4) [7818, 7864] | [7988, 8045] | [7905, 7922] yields 0.01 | 16.7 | 16.1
